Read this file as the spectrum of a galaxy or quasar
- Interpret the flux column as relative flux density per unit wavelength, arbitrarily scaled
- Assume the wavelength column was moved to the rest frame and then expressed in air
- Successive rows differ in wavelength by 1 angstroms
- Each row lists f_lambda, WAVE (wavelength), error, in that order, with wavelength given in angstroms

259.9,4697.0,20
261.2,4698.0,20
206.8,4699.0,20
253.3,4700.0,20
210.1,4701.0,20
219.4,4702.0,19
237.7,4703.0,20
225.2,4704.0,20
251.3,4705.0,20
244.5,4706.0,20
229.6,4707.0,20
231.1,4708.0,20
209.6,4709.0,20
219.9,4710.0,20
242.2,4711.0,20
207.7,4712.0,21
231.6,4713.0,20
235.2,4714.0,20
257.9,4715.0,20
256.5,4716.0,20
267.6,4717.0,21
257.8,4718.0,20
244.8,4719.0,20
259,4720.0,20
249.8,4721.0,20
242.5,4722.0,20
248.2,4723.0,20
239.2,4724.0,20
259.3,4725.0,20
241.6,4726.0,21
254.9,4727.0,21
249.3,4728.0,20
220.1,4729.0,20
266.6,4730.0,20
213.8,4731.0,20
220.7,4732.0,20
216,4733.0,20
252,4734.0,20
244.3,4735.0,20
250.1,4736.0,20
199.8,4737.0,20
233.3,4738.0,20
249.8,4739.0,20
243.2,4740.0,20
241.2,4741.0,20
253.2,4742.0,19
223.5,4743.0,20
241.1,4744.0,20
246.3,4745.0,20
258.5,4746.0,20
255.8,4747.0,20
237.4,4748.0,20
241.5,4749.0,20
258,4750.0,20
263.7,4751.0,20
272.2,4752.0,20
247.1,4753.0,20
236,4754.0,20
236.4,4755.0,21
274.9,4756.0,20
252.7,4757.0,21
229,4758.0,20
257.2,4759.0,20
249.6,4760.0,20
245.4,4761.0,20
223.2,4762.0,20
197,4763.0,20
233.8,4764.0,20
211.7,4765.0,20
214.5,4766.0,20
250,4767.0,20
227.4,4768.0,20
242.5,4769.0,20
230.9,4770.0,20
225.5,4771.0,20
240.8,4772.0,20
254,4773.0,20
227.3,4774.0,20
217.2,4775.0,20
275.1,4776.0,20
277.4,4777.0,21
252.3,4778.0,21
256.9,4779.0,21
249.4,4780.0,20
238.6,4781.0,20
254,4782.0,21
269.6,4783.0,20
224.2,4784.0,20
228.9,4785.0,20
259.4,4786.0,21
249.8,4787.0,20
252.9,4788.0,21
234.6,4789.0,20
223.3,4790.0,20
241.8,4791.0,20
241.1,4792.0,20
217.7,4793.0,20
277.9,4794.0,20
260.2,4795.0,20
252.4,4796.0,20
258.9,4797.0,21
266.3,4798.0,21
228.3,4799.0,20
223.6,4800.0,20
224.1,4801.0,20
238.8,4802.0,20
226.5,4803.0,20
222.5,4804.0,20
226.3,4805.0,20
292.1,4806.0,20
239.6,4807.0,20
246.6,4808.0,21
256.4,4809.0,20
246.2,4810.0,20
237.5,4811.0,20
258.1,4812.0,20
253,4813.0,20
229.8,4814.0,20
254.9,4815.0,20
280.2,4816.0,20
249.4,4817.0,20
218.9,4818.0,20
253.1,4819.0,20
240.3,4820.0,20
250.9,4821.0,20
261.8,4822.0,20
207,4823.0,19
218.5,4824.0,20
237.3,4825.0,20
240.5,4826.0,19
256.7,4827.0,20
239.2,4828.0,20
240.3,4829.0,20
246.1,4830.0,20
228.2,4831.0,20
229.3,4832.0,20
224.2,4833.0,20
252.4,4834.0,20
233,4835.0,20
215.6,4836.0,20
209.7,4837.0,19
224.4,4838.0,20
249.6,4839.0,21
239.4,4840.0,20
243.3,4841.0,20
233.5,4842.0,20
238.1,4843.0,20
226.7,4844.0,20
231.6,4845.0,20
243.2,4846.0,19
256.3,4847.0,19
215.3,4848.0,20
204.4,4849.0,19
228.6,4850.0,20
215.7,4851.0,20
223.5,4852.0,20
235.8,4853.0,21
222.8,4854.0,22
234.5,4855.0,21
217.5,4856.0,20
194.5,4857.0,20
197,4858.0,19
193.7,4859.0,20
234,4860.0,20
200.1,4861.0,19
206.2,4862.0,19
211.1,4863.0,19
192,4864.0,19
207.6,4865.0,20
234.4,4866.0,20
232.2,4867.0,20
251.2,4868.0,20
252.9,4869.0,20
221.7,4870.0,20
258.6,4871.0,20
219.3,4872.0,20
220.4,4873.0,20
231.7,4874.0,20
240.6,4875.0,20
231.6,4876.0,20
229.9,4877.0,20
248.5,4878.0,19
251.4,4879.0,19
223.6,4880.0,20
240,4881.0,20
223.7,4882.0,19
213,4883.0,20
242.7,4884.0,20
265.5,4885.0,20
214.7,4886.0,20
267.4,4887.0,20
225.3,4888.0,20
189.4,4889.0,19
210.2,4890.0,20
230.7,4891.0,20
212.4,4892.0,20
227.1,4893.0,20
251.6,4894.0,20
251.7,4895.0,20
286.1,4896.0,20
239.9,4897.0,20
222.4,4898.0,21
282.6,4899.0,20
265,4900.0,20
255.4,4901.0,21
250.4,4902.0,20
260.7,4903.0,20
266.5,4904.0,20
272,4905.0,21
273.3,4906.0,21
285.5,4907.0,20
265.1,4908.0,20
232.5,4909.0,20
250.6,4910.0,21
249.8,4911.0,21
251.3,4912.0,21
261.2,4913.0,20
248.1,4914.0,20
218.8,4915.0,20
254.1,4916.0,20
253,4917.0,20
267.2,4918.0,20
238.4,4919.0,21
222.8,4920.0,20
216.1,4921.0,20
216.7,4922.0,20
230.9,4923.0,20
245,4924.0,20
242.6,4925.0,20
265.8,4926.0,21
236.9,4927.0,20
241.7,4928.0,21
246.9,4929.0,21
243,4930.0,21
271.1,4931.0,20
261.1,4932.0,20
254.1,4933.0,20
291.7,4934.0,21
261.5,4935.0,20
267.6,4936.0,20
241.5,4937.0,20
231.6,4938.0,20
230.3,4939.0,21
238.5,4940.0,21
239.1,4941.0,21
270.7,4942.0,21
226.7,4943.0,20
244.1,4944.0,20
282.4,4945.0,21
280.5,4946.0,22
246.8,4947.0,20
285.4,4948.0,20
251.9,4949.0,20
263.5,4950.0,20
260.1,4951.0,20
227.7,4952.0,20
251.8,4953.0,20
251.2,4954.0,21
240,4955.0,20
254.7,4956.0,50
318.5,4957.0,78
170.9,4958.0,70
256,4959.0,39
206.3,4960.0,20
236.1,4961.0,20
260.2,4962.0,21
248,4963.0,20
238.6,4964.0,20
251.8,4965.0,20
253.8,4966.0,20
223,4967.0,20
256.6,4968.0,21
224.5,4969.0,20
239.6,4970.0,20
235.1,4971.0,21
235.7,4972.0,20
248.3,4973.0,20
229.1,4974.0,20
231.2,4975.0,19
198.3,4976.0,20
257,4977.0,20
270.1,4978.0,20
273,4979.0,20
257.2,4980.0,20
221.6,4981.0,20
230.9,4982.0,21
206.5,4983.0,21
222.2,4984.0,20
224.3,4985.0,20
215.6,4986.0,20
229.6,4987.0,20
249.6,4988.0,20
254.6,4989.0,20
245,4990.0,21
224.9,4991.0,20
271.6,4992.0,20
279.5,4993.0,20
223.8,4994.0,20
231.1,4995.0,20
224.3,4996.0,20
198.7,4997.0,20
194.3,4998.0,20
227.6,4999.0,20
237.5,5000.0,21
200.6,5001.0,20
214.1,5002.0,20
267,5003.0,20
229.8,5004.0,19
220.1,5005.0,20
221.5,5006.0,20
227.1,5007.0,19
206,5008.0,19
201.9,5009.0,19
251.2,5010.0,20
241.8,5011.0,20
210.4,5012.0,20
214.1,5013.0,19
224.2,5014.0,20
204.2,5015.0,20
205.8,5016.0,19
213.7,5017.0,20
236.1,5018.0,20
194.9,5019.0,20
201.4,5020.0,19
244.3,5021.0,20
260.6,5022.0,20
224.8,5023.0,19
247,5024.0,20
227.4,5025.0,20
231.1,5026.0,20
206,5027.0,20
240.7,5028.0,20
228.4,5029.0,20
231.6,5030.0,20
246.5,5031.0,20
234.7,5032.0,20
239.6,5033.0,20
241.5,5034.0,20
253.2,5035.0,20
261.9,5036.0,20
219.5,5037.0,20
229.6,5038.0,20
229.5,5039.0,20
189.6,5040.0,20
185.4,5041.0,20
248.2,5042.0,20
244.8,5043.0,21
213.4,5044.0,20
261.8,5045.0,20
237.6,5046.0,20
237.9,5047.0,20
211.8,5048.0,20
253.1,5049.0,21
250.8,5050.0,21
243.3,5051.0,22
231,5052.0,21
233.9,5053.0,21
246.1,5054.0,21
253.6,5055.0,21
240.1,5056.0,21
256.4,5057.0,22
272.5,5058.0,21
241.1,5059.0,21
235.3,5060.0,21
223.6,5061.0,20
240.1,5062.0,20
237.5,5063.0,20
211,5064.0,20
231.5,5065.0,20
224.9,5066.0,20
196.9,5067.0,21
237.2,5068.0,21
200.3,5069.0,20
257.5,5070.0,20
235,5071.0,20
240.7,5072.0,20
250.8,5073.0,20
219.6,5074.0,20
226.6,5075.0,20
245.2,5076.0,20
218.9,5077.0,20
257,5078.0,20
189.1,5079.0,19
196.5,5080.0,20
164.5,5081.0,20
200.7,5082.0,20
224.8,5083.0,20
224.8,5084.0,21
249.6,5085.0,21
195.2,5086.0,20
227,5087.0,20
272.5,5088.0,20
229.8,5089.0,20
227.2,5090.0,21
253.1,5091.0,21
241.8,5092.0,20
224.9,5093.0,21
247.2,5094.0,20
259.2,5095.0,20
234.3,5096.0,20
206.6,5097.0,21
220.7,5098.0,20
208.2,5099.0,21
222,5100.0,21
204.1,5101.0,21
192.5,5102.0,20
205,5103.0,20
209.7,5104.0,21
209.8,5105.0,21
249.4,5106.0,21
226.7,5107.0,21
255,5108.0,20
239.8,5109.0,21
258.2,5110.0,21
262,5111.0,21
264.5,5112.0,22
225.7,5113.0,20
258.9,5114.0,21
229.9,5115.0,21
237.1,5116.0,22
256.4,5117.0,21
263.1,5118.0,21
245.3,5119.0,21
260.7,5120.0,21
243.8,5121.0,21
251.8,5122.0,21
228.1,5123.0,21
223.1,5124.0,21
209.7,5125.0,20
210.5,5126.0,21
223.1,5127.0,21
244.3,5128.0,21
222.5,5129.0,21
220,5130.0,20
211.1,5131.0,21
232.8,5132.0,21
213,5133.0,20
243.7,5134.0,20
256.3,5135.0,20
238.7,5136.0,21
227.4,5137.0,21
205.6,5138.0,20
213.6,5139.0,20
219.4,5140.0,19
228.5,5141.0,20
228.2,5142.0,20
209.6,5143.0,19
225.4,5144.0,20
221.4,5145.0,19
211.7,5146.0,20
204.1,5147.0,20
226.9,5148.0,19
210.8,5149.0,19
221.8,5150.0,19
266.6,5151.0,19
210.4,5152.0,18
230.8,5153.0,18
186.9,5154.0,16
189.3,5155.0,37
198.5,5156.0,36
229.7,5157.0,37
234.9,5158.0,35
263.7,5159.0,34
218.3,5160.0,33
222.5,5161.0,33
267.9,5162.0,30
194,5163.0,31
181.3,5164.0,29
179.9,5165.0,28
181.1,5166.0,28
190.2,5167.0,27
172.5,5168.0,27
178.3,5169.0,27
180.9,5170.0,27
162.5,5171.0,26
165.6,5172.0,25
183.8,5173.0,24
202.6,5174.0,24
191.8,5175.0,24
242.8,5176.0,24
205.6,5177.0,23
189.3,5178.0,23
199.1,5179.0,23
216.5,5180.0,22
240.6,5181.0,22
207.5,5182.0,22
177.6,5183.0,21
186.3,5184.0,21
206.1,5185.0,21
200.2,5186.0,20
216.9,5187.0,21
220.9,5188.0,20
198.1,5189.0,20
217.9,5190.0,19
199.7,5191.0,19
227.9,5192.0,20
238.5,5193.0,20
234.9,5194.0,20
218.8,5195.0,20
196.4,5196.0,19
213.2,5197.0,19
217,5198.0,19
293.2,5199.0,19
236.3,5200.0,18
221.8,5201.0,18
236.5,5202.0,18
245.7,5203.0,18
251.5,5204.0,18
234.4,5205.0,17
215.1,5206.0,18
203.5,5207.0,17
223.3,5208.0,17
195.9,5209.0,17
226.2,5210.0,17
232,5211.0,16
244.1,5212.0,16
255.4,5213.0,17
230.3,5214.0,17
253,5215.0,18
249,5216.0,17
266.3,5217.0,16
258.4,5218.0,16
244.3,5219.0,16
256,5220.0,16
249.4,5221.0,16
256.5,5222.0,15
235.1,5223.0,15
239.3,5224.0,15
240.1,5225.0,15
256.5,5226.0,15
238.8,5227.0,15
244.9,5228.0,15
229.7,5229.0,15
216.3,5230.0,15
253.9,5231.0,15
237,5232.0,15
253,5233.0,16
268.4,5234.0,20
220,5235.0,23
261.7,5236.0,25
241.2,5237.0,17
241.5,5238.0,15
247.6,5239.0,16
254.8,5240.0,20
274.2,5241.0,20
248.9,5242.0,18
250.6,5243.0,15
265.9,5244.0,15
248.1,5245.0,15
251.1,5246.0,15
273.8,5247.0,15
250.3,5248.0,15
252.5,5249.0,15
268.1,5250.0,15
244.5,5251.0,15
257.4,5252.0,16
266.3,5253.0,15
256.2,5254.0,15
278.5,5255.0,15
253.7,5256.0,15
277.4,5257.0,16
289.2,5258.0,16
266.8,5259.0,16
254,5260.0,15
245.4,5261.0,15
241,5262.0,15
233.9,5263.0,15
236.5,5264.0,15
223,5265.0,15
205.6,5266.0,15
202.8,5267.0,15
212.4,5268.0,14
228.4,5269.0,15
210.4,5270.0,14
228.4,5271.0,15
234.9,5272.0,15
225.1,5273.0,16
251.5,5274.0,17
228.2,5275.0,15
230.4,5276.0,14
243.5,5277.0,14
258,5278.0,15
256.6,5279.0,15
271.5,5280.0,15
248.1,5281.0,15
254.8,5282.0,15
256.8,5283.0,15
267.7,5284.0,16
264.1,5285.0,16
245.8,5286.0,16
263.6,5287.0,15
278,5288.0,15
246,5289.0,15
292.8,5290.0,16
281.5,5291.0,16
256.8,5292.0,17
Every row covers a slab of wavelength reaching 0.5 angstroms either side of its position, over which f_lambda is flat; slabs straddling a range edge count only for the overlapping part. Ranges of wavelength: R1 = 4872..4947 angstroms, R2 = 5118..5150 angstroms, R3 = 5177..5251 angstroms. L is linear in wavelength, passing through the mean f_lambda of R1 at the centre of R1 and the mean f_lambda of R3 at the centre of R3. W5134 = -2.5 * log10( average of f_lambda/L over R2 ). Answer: 0.05 mag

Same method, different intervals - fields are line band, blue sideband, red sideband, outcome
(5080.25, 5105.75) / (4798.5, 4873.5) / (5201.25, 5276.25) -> 0.08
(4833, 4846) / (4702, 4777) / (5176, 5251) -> 0.03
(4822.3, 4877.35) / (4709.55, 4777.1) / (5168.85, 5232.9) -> 0.05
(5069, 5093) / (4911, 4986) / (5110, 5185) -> 0.00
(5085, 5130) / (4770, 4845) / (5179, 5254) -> 0.02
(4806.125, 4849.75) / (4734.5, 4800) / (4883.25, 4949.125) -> 0.03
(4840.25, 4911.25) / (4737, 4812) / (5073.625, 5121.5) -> 0.02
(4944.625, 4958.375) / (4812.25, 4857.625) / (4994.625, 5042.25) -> -0.13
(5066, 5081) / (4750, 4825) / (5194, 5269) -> 0.09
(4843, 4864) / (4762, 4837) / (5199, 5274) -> 0.10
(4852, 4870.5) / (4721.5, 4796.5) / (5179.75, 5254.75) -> 0.11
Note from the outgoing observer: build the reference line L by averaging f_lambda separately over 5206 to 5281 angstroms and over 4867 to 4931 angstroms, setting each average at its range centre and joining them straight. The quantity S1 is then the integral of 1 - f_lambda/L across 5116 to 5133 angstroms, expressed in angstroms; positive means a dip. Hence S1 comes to 0.7 angstroms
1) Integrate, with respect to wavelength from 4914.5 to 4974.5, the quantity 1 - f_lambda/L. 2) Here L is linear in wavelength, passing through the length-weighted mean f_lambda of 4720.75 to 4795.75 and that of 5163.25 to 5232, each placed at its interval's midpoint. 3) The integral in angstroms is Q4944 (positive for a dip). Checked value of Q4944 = -3.5 angstroms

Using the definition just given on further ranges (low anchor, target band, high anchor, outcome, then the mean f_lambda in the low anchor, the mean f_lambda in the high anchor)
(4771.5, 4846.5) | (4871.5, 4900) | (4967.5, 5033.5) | 0.2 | 242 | 231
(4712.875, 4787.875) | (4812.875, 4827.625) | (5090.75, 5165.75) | -0.2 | 244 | 227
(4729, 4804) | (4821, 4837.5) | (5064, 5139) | 0.4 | 242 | 230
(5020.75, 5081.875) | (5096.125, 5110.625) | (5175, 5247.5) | 0.6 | 232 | 234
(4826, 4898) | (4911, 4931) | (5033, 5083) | -1.1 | 230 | 231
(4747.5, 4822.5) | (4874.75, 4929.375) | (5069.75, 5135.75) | -1.0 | 244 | 231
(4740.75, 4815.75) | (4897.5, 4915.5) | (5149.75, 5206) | -1.7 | 244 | 212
